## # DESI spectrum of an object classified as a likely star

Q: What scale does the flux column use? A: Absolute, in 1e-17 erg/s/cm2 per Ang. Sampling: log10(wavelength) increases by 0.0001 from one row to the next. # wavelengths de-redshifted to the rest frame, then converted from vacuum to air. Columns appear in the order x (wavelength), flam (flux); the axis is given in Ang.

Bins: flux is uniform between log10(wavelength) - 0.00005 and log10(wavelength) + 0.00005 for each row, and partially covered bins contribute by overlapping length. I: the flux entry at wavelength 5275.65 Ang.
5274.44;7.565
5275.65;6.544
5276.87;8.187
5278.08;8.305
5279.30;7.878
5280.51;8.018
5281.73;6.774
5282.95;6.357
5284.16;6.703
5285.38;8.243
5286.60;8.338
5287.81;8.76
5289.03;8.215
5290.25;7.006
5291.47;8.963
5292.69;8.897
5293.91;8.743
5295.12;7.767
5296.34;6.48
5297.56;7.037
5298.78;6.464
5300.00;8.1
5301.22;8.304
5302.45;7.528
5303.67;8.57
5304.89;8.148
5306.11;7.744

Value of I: 6.544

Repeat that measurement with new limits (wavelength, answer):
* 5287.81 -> 8.76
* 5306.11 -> 7.744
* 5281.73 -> 6.774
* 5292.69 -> 8.897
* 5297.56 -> 7.037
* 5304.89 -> 8.148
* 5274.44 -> 7.565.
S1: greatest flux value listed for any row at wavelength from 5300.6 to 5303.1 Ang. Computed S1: 8.304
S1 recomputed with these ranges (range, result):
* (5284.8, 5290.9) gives 8.76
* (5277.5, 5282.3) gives 8.305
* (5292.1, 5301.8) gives 8.897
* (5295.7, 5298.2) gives 7.037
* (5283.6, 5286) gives 8.243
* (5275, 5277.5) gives 8.187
